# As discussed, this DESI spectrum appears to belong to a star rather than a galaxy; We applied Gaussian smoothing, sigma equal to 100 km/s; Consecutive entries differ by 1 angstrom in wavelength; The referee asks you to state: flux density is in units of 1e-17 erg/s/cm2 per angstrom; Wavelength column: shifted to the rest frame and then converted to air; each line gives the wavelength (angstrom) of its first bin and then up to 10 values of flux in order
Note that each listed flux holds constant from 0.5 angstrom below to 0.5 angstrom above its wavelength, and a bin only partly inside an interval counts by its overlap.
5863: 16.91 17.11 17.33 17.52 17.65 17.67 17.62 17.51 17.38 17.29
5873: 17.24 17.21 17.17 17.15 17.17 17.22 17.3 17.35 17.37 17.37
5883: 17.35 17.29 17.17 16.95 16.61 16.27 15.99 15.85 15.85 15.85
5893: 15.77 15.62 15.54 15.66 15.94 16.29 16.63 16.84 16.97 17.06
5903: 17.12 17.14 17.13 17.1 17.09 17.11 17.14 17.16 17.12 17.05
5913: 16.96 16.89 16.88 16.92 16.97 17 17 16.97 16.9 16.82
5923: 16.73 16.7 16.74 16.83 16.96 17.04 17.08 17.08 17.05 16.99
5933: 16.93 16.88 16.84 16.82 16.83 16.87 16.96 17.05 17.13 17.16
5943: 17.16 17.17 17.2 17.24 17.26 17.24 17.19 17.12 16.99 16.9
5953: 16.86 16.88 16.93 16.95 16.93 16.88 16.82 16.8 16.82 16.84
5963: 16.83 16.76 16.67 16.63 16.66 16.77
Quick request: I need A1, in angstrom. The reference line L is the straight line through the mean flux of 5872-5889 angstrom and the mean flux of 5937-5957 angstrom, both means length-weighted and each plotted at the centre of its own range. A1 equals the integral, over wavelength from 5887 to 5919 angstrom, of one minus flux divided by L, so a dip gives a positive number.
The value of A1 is 0.9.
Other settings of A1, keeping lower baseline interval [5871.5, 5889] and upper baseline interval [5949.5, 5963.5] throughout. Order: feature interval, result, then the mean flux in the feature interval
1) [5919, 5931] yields 0.1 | 16.9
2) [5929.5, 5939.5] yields 0.0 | 16.9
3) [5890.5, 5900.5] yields 0.6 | 16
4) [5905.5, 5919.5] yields 0.0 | 17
